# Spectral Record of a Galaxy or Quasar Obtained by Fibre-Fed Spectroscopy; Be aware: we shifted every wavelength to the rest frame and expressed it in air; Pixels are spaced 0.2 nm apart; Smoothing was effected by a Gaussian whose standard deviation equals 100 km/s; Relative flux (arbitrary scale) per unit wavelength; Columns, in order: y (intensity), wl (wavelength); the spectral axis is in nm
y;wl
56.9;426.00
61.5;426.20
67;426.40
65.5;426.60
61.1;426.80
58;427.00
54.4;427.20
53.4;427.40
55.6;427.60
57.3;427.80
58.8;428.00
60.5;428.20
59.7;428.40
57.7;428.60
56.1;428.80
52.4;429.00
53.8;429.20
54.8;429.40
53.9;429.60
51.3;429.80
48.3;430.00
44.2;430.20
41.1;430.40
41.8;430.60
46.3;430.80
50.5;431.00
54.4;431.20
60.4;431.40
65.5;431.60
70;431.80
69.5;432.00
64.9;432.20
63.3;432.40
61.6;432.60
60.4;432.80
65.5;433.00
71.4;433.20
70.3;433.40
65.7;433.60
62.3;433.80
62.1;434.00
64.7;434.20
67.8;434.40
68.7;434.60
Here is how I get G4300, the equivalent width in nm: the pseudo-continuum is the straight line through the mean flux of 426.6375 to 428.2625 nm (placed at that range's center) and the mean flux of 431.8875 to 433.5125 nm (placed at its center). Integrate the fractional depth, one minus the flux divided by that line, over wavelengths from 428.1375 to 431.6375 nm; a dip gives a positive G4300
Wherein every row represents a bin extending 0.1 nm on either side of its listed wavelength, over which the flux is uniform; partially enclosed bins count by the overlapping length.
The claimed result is 0.50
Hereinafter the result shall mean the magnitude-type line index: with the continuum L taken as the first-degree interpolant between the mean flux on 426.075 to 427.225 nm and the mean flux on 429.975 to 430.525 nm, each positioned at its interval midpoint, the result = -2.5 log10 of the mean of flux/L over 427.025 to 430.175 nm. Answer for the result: -0.07 mag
